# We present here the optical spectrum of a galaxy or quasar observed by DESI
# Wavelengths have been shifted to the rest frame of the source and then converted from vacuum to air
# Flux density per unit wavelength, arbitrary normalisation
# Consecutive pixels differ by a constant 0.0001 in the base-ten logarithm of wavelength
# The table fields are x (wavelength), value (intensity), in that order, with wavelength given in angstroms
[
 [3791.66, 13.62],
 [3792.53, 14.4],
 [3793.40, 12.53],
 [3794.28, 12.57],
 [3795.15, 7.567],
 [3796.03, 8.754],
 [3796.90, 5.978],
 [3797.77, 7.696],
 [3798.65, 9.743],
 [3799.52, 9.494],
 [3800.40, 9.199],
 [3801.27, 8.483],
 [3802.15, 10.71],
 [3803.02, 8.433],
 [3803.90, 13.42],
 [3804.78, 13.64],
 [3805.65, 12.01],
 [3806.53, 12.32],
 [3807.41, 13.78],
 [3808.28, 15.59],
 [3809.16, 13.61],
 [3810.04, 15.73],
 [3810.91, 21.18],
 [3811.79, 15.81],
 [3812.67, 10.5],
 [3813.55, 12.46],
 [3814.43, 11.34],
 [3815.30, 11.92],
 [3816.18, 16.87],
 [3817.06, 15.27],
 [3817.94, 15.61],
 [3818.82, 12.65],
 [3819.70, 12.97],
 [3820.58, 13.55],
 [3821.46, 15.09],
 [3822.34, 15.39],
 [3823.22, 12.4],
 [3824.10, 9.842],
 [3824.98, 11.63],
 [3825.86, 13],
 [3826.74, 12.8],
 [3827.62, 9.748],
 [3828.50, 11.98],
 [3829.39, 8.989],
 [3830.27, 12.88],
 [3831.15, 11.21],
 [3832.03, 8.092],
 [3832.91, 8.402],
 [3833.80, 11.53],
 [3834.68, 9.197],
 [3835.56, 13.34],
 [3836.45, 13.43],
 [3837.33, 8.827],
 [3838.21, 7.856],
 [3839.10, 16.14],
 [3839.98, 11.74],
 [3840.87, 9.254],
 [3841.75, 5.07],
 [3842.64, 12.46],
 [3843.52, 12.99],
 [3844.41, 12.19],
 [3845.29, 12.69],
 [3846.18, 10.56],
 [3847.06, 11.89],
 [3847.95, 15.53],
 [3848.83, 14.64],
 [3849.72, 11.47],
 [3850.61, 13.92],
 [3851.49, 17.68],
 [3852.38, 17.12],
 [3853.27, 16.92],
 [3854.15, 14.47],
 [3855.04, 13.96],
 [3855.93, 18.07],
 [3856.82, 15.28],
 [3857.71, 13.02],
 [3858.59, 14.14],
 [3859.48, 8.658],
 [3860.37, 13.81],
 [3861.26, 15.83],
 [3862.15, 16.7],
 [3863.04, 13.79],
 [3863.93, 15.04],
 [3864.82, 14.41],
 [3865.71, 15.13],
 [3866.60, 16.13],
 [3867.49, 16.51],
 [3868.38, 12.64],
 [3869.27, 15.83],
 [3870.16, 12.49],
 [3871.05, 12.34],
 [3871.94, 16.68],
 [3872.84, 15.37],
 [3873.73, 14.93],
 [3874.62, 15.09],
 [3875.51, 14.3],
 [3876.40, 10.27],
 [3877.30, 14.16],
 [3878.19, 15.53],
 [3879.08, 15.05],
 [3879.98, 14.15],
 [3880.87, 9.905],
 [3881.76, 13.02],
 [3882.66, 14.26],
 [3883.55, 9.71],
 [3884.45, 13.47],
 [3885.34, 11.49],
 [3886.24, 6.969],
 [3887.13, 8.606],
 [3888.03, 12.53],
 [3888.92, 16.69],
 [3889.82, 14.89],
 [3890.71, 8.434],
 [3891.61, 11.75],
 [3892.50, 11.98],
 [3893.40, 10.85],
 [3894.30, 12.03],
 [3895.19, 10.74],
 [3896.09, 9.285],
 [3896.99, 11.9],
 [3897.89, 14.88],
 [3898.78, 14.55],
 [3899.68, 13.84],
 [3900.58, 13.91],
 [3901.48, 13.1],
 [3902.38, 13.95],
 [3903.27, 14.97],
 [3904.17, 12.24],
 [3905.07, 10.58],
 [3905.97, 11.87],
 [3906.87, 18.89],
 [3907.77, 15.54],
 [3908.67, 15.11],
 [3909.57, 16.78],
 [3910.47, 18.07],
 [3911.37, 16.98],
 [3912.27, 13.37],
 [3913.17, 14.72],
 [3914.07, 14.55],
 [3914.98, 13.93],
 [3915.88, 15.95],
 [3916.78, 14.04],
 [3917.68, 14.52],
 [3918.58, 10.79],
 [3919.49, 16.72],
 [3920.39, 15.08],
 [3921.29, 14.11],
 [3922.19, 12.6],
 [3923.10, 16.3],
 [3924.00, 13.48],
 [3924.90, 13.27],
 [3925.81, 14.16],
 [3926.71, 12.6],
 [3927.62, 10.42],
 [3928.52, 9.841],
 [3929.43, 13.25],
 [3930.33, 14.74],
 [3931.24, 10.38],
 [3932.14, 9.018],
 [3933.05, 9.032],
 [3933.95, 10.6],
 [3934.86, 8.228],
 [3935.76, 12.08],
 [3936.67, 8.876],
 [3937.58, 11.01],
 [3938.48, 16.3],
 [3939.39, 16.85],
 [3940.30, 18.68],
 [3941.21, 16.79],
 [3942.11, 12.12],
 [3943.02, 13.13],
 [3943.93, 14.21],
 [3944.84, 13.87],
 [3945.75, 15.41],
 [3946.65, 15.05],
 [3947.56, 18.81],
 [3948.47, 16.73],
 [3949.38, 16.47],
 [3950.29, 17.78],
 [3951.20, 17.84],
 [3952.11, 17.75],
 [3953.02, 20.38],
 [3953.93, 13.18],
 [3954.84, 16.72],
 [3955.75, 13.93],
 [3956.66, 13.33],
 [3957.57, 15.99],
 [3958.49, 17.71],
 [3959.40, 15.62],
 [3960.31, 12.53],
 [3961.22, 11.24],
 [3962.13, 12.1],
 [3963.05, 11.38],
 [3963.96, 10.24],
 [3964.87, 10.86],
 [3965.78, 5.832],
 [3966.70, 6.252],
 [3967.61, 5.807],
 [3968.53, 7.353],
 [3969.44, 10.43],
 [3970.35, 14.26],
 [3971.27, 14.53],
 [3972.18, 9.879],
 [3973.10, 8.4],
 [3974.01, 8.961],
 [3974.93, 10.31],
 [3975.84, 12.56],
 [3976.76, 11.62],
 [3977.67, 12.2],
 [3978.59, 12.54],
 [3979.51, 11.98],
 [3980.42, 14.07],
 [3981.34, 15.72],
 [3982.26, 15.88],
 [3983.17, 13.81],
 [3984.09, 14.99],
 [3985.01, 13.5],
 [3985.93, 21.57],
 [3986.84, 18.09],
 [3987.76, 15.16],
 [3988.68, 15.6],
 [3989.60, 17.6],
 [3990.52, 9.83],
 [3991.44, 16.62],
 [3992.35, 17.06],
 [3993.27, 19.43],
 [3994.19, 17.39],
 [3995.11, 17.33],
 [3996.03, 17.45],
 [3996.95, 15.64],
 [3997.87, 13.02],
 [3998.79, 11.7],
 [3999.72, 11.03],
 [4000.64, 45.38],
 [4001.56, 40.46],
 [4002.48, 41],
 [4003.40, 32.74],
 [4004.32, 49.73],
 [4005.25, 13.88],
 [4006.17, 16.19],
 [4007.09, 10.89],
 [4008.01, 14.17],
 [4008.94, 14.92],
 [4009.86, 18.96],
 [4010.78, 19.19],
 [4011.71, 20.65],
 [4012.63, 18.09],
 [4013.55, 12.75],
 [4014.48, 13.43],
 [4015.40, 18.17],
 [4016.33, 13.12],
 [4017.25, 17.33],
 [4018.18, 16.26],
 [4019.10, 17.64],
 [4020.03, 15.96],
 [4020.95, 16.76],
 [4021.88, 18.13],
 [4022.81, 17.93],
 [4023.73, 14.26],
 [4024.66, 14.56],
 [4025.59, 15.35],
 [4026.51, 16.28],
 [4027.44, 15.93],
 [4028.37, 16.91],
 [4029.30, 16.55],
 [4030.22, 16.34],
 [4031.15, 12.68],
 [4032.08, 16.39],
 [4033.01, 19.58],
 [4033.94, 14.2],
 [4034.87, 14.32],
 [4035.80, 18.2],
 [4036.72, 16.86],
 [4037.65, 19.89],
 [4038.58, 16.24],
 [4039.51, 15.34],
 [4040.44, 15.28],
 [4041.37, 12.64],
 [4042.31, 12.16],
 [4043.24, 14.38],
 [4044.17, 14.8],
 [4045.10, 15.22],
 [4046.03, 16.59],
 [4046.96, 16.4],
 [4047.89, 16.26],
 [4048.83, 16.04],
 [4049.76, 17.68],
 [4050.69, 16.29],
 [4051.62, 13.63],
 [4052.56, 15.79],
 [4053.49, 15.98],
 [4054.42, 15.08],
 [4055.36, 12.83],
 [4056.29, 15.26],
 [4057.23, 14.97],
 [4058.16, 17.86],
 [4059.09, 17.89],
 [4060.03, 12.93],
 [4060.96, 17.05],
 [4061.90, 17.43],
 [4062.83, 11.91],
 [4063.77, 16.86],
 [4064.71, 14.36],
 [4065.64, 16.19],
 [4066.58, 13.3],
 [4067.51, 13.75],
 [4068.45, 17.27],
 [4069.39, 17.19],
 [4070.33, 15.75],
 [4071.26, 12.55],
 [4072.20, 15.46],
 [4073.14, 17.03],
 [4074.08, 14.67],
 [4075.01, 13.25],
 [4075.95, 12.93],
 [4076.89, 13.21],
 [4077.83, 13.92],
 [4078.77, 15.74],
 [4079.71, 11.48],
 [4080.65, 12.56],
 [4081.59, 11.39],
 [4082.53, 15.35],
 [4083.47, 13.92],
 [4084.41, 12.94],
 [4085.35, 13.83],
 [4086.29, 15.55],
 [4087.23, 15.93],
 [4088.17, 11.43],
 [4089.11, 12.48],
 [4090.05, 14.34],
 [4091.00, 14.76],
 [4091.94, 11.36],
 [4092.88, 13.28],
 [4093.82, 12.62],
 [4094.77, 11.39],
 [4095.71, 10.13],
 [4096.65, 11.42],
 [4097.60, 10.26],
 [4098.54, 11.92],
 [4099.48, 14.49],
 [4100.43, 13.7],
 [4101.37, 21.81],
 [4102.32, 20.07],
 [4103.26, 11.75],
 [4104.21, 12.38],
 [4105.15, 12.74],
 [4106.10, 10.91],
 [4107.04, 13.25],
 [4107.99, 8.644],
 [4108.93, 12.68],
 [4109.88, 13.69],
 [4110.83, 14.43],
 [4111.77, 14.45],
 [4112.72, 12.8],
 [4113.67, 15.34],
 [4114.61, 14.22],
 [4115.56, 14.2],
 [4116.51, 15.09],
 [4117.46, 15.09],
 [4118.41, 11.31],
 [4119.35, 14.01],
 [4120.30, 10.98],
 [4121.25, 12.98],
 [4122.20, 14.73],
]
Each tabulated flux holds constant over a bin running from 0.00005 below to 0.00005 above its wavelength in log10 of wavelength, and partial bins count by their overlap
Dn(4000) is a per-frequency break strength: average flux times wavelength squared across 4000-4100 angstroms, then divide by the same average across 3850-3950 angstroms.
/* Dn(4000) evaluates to 1.27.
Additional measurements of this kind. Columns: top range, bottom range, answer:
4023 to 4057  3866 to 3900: 1.30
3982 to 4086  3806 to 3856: 1.43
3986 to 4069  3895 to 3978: 1.35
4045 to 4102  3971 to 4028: 0.87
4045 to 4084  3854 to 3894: 1.23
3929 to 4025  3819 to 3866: 1.30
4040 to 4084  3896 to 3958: 1.12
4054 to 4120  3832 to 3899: 1.21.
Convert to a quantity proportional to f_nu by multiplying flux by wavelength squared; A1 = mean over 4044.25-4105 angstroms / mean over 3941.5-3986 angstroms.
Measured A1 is 1.15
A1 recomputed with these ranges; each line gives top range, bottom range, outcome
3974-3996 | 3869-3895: 1.23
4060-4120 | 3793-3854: 1.30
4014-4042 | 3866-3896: 1.34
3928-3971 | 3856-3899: 1.03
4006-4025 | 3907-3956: 1.18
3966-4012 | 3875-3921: 1.31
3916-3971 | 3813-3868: 1.08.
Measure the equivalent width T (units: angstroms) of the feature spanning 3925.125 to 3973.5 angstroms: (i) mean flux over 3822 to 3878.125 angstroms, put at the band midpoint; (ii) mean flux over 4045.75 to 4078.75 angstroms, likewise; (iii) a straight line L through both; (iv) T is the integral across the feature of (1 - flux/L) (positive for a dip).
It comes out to 3.7 angstroms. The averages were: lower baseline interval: 13.1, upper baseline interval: 15.3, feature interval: 13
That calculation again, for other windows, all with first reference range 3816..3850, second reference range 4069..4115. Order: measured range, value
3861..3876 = -3.26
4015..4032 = -3.78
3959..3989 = 1.44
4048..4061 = -2.19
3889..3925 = -3.87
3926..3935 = 1.15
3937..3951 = -3.14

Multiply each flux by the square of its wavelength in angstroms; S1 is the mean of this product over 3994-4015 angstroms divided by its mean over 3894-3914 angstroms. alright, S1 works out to 1.59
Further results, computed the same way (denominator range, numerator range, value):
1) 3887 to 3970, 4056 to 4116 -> 1.13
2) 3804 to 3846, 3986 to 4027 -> 1.66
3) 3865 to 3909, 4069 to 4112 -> 1.14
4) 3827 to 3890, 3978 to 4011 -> 1.57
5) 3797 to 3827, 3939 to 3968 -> 1.20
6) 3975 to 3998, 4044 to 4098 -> 0.99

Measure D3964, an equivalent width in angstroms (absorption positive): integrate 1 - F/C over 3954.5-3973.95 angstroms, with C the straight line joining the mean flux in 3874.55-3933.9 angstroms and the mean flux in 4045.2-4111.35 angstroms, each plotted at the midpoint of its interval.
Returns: 2.85 angstroms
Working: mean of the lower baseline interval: 13.1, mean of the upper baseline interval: 14.3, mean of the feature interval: 11.5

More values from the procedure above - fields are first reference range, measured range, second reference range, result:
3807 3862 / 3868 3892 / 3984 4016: 2.9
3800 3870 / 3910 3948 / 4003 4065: 2.6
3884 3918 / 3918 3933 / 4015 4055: 1.1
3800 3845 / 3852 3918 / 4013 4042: -2.4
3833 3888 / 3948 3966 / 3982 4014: 3.2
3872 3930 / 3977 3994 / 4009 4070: -0.4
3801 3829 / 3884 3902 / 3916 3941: 1.2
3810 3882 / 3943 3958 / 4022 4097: -2.1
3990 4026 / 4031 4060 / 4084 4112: 1.7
